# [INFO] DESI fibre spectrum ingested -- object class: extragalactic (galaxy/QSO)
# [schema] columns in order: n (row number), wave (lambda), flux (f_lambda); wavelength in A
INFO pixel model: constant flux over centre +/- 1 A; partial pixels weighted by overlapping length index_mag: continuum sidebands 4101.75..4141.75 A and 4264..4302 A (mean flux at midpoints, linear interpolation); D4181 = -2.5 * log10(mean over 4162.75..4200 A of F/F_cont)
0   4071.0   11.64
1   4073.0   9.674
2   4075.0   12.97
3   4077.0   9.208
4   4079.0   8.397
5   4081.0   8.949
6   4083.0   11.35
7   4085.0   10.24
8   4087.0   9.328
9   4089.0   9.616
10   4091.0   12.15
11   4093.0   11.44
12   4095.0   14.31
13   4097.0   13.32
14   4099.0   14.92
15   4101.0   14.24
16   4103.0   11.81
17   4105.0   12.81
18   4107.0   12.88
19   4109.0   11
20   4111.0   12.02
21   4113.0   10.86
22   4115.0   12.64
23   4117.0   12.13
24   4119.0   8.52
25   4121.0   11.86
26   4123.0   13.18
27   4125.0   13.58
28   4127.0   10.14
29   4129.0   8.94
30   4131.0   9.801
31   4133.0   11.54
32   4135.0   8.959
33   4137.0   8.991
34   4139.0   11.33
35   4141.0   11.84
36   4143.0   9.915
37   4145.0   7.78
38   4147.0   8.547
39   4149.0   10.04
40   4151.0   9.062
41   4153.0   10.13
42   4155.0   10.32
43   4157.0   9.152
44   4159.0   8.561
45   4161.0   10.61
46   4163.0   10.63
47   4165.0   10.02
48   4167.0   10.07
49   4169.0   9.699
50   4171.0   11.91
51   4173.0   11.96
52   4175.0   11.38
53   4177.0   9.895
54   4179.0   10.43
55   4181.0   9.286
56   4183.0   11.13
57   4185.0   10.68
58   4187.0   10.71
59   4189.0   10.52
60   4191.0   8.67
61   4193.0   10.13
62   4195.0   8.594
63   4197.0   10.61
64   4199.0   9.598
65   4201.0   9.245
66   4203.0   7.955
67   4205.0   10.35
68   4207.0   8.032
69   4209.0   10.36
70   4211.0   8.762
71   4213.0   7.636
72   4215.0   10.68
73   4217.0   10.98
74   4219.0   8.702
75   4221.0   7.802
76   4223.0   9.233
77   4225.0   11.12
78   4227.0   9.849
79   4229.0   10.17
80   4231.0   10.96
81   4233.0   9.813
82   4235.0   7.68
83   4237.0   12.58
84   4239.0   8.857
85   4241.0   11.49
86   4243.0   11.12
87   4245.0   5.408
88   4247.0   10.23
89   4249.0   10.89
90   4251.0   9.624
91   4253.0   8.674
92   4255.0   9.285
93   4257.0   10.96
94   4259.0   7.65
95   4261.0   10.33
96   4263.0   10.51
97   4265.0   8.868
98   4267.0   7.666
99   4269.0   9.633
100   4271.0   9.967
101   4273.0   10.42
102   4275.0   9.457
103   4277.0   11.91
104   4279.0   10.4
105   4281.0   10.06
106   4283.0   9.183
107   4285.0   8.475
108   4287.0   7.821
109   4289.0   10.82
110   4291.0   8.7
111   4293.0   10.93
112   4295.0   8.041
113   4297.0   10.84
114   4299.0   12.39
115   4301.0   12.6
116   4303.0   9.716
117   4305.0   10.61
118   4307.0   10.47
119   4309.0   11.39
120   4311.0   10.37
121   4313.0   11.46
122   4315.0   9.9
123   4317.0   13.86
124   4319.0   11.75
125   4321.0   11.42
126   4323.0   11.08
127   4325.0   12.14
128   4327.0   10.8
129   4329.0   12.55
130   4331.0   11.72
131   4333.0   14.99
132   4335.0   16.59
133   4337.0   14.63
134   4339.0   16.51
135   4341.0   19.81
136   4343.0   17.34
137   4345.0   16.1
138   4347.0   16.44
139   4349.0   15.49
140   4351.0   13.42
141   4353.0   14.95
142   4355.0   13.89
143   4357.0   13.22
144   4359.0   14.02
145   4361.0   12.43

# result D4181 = 0.05 mag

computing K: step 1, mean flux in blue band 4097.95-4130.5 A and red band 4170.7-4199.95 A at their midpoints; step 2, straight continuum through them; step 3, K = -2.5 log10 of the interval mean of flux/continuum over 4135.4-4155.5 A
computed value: 0.15 mag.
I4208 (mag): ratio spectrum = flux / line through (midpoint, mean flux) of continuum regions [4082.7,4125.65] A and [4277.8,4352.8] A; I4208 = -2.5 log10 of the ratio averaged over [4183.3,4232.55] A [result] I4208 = 0.24 mag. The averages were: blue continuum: 12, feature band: 9.66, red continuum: 12.2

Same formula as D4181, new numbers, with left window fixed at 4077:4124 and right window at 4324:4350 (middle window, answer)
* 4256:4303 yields 0.39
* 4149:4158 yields 0.26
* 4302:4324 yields 0.30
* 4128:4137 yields 0.23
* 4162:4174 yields 0.17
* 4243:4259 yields 0.43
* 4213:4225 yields 0.37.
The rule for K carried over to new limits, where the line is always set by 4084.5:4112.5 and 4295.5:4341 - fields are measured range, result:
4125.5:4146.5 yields 0.22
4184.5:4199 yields 0.22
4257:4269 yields 0.31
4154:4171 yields 0.22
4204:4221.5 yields 0.30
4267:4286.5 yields 0.25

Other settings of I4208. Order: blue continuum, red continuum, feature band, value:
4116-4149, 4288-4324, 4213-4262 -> 0.11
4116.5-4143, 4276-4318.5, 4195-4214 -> 0.17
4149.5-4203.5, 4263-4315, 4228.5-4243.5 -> -0.03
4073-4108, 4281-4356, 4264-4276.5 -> 0.28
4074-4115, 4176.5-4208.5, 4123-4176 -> 0.03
